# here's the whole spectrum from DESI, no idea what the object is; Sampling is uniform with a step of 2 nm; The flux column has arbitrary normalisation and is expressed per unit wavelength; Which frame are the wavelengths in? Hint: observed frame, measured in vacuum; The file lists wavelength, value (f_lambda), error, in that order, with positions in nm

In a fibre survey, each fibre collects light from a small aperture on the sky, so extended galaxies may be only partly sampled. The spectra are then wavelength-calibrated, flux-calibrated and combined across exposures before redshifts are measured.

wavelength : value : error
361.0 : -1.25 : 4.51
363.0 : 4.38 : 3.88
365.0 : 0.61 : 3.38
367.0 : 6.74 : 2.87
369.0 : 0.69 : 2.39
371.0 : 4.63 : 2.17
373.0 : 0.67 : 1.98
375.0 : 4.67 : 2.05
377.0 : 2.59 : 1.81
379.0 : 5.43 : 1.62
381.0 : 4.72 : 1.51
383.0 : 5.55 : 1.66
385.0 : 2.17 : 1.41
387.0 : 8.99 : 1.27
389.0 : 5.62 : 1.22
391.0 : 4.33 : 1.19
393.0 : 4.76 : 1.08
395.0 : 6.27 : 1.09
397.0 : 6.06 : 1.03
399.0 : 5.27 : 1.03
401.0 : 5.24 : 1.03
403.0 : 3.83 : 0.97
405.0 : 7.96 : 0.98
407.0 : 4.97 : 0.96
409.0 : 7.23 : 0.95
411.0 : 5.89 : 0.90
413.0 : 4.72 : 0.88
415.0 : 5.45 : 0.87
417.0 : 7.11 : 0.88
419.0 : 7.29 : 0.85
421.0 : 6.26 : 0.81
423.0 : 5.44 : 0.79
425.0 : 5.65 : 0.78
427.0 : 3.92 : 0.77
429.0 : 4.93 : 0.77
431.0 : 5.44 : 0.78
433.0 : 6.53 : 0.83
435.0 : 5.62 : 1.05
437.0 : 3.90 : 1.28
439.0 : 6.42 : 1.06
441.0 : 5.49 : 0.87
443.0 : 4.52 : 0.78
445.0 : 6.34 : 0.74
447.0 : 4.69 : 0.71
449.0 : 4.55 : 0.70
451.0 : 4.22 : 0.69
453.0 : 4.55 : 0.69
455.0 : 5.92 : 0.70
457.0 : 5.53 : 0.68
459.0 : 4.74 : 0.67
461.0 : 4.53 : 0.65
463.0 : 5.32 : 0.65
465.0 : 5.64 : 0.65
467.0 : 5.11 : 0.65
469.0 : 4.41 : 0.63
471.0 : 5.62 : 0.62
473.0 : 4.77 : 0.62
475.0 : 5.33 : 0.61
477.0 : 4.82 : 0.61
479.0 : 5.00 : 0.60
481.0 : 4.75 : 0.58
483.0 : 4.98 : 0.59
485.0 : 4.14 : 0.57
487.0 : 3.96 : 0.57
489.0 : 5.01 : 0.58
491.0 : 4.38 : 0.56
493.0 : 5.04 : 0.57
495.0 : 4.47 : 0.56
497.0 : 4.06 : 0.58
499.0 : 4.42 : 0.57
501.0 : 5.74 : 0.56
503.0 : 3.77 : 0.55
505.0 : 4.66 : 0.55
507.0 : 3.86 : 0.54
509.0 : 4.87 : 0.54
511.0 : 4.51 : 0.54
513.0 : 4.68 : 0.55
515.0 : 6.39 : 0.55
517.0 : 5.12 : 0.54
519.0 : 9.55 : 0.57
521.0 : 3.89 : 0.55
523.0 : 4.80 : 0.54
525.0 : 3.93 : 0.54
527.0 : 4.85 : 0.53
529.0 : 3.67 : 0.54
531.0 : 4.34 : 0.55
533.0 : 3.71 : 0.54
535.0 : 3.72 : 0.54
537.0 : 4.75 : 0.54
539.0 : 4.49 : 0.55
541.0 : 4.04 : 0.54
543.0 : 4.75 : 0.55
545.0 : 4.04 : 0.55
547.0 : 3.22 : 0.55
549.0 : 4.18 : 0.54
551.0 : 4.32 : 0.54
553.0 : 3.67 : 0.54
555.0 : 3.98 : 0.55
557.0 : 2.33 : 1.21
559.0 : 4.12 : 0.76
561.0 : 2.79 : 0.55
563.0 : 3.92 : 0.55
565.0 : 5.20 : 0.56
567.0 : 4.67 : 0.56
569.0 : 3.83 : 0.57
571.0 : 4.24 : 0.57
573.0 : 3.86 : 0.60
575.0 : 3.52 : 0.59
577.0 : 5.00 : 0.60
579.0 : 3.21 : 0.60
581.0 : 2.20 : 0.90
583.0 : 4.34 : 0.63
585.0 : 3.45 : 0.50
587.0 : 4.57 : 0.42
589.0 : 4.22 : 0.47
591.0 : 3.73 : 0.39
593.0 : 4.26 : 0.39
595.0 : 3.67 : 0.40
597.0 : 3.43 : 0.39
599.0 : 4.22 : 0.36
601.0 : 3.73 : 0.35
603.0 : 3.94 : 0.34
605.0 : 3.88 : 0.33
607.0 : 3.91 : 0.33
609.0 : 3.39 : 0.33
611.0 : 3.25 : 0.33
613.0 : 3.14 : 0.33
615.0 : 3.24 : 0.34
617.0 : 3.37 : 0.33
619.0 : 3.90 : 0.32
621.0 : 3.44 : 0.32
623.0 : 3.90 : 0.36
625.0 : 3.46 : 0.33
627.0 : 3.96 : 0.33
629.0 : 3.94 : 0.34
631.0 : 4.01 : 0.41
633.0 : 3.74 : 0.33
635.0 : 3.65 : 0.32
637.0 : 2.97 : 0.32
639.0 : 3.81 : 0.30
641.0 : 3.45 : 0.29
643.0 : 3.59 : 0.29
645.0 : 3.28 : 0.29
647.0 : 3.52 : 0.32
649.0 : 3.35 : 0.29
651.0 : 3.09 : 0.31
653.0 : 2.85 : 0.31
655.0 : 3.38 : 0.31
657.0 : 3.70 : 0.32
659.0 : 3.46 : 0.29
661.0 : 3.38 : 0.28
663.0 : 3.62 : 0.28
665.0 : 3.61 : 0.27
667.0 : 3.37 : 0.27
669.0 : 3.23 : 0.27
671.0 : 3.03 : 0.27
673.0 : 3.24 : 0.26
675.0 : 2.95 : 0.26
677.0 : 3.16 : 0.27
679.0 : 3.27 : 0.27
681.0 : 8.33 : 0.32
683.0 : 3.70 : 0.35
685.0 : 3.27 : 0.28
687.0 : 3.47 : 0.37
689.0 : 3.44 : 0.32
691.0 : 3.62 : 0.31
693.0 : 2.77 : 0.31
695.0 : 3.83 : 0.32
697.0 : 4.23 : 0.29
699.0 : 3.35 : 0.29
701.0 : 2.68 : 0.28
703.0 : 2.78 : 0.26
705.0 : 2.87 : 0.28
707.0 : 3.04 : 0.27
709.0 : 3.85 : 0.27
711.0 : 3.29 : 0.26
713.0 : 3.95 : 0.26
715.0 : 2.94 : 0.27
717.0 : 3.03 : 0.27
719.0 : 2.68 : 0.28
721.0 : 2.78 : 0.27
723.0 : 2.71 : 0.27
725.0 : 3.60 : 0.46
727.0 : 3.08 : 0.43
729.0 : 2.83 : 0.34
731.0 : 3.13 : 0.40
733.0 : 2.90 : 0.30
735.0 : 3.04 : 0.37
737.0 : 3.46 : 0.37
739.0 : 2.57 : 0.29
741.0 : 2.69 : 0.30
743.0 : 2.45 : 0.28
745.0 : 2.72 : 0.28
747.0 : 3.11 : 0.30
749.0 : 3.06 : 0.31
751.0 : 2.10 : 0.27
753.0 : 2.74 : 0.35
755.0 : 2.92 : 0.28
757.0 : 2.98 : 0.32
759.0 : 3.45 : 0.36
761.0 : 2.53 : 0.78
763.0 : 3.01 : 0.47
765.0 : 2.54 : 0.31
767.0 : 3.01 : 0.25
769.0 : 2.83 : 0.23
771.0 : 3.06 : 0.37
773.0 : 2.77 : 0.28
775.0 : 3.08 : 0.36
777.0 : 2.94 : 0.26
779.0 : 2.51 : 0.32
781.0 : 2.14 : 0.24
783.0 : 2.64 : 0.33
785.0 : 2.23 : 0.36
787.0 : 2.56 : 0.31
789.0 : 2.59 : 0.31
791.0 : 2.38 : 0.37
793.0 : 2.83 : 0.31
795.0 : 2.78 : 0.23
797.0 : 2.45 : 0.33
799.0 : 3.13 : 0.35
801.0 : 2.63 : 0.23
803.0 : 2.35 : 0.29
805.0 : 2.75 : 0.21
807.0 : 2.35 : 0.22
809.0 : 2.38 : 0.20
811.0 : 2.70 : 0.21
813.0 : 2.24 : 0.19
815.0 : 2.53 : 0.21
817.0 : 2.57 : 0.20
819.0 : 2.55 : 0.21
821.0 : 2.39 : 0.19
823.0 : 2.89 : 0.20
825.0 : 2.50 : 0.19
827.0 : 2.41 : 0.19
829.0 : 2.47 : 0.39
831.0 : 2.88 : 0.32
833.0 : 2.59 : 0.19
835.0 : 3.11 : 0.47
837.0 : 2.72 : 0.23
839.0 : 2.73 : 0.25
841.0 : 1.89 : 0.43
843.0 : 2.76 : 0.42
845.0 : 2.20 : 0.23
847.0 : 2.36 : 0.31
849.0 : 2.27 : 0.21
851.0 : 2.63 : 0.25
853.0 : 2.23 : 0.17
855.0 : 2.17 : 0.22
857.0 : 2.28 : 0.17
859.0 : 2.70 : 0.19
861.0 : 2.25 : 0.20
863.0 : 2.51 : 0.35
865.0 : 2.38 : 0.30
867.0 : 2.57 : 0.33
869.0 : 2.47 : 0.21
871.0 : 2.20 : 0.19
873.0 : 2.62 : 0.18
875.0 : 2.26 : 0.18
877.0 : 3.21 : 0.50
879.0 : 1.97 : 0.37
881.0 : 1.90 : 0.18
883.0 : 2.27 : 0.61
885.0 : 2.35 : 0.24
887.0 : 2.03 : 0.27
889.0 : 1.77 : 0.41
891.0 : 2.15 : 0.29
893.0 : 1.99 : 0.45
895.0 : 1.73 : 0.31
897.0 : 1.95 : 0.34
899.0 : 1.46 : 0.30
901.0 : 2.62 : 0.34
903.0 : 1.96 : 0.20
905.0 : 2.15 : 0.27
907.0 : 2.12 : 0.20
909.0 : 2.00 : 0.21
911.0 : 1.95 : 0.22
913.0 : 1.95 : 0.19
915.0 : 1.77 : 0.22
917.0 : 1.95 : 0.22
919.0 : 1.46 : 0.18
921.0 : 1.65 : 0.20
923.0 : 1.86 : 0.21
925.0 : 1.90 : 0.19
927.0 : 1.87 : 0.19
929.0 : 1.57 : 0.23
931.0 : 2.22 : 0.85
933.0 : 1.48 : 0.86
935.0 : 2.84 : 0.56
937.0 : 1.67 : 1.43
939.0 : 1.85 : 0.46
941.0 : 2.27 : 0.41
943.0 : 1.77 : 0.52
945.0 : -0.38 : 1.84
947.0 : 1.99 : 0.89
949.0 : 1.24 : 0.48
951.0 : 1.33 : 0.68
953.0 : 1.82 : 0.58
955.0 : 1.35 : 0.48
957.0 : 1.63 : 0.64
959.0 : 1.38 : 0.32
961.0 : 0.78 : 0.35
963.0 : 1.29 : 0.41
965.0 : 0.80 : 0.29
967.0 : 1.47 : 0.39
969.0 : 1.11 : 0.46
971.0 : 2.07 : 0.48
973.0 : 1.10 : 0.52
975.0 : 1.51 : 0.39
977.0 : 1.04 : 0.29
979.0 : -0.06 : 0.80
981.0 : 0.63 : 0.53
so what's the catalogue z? 0.04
